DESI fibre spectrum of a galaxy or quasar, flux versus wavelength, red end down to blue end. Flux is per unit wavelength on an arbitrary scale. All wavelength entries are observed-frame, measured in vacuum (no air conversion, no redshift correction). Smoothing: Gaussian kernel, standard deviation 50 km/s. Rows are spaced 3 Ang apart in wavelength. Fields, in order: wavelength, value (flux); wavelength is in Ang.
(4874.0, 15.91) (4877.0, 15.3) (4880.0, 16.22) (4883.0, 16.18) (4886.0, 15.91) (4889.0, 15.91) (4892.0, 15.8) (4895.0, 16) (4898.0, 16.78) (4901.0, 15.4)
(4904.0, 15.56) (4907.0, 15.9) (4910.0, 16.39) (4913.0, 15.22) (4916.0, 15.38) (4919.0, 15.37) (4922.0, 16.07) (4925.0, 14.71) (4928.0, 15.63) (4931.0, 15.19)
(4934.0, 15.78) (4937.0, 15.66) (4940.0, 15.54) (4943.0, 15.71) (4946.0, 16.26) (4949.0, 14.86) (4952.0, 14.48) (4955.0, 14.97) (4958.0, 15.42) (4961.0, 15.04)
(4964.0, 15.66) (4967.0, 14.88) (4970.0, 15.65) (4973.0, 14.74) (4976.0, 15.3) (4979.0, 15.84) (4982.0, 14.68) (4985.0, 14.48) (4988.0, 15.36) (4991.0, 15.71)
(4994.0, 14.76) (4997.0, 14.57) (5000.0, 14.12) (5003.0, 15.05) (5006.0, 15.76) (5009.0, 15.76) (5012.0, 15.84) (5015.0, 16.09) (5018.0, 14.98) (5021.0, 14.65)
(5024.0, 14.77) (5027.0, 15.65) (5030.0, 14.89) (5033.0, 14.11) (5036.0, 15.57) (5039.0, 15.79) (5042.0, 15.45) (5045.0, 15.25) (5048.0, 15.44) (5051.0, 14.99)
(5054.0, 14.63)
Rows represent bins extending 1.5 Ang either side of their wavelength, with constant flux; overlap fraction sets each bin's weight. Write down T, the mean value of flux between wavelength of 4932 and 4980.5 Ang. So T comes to 15.4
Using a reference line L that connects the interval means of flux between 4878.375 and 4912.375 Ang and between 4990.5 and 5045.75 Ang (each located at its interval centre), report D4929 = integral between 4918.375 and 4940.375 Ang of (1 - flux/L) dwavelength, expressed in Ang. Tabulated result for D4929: 0.4 Ang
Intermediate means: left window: 16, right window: 15.2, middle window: 15.5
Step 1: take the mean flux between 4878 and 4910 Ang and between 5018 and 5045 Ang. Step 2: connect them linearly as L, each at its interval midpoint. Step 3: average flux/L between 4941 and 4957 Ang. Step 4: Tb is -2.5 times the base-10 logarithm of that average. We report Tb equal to 0.03 mag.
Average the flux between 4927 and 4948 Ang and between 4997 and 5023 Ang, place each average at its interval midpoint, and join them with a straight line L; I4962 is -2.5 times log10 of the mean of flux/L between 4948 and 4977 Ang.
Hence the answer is 0.03 mag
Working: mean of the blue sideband 15.7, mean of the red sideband 15.2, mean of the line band 15.1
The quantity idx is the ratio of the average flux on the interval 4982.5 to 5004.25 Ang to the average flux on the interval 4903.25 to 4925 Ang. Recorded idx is 0.95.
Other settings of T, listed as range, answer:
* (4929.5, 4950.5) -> 15.6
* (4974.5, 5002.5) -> 15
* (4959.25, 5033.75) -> 15.1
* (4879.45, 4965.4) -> 15.6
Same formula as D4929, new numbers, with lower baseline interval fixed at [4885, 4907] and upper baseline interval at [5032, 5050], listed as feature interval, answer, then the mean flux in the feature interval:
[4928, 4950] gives 0.19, 15.6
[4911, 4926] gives 0.39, 15.4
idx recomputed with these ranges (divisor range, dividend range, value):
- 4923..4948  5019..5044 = 0.97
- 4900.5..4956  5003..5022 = 1.00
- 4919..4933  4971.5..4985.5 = 0.98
